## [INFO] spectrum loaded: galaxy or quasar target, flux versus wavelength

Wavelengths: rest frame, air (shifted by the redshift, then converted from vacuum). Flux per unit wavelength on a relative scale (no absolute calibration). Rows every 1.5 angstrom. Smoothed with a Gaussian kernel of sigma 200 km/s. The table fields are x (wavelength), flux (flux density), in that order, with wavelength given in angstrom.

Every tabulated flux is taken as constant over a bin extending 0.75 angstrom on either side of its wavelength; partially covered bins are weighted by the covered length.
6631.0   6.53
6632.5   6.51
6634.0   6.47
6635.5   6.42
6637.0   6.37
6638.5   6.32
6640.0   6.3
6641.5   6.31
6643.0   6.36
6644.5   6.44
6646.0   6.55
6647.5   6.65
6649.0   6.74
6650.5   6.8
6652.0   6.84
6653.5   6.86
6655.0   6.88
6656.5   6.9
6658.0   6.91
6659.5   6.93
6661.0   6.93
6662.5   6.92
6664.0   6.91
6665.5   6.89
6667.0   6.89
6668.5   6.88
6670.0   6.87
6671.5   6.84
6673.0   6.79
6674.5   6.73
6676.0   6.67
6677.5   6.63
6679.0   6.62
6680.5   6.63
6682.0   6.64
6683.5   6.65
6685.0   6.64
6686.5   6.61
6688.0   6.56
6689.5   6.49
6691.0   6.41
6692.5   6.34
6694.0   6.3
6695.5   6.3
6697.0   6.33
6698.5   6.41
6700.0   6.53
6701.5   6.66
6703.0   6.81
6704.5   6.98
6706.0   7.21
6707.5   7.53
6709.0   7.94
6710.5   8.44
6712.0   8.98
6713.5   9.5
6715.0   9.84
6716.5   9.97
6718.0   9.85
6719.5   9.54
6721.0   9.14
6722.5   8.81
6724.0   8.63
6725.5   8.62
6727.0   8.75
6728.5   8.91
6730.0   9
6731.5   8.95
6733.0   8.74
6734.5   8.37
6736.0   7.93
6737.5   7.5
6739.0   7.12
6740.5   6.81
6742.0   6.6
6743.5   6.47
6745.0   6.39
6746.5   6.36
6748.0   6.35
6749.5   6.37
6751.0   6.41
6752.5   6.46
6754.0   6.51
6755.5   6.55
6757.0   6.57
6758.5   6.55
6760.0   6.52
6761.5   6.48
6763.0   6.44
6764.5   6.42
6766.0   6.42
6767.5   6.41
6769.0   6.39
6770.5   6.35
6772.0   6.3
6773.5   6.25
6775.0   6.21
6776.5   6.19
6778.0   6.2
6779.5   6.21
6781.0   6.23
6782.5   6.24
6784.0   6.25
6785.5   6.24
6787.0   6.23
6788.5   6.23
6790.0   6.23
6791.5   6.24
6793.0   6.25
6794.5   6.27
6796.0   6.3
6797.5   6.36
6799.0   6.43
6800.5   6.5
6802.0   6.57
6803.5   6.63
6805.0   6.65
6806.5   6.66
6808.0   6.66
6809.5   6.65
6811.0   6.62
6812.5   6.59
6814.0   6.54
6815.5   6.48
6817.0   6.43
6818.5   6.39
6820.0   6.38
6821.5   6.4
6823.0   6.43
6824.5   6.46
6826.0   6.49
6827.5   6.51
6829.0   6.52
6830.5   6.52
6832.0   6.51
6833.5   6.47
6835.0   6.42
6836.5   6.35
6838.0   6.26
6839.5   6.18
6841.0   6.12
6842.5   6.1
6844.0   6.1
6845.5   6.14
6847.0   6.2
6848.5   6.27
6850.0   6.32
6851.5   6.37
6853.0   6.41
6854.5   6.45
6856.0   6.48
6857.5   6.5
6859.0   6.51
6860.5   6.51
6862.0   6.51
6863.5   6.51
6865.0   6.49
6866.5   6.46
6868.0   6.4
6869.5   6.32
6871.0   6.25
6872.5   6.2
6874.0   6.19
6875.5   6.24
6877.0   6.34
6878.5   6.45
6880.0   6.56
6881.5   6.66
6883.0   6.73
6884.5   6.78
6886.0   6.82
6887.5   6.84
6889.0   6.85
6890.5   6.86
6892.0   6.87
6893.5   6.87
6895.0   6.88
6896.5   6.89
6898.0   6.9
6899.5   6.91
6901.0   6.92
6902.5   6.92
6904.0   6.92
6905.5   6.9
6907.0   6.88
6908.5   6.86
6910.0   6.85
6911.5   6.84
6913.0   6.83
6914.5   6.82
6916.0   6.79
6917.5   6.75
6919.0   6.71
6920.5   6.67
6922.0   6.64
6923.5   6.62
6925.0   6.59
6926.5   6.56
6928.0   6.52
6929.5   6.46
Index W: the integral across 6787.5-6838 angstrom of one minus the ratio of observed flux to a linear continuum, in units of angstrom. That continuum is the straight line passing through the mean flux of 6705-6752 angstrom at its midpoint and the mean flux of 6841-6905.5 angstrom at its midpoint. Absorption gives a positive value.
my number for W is 5.1 angstrom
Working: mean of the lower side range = 8.08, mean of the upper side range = 6.54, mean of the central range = 6.45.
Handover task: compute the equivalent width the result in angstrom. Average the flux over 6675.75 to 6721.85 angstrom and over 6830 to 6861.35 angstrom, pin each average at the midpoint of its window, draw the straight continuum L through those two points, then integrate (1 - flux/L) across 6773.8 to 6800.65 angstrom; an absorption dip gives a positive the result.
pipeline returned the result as 2.0 angstrom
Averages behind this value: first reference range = 7.4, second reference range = 6.34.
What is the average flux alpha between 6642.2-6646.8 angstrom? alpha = 6.45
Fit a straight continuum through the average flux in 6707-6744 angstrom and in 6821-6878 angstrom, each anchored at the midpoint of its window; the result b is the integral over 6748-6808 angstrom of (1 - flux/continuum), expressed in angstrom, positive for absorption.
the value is 9.5 angstrom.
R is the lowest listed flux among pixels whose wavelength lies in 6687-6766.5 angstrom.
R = 6.3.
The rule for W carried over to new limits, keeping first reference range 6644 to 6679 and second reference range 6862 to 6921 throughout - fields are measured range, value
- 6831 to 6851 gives 1.32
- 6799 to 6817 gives 0.39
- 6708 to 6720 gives -4.32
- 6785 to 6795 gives 0.74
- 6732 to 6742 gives -1.37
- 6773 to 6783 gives 0.78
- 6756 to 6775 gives 0.93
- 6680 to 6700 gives 0.89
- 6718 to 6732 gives -4.56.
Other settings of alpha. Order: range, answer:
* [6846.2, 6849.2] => 6.23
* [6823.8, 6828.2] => 6.49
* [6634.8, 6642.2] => 6.34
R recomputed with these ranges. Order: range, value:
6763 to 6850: 6.1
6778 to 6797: 6.2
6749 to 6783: 6.19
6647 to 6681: 6.62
